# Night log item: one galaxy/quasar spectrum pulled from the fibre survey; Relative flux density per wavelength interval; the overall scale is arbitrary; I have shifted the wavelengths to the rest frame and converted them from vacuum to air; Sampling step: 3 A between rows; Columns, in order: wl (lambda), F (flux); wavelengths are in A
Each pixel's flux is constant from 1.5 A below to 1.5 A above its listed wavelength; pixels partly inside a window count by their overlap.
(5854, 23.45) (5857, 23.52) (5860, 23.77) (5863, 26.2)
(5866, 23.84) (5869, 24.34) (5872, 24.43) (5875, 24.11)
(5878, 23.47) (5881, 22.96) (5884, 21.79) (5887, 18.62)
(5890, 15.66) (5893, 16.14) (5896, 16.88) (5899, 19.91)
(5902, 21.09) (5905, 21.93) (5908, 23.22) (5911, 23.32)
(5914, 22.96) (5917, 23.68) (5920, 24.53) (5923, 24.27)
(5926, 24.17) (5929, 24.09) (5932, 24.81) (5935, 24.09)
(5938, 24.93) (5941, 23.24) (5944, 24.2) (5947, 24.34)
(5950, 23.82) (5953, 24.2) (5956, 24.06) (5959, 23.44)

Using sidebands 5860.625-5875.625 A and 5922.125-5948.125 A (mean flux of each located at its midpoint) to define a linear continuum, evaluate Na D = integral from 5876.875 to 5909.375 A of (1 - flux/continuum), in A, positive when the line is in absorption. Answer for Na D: 5.77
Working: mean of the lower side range 24.6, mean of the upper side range 24.2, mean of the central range 20.1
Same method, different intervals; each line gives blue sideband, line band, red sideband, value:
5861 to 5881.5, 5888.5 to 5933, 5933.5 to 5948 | 4.50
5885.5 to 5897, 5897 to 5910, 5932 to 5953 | -1.98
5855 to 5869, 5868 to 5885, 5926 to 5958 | 0.51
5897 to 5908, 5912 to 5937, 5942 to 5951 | -1.65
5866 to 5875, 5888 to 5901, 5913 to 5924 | 3.62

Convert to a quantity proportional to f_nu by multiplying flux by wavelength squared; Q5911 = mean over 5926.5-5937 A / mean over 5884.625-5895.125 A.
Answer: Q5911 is 1.4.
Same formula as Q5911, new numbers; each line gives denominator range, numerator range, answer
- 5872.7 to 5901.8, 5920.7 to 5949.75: 1.22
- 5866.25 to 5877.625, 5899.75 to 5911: 0.93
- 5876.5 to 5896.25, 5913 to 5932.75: 1.25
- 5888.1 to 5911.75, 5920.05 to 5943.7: 1.25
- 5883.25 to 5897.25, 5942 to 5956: 1.40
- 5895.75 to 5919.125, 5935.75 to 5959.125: 1.11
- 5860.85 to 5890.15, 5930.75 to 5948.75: 1.08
